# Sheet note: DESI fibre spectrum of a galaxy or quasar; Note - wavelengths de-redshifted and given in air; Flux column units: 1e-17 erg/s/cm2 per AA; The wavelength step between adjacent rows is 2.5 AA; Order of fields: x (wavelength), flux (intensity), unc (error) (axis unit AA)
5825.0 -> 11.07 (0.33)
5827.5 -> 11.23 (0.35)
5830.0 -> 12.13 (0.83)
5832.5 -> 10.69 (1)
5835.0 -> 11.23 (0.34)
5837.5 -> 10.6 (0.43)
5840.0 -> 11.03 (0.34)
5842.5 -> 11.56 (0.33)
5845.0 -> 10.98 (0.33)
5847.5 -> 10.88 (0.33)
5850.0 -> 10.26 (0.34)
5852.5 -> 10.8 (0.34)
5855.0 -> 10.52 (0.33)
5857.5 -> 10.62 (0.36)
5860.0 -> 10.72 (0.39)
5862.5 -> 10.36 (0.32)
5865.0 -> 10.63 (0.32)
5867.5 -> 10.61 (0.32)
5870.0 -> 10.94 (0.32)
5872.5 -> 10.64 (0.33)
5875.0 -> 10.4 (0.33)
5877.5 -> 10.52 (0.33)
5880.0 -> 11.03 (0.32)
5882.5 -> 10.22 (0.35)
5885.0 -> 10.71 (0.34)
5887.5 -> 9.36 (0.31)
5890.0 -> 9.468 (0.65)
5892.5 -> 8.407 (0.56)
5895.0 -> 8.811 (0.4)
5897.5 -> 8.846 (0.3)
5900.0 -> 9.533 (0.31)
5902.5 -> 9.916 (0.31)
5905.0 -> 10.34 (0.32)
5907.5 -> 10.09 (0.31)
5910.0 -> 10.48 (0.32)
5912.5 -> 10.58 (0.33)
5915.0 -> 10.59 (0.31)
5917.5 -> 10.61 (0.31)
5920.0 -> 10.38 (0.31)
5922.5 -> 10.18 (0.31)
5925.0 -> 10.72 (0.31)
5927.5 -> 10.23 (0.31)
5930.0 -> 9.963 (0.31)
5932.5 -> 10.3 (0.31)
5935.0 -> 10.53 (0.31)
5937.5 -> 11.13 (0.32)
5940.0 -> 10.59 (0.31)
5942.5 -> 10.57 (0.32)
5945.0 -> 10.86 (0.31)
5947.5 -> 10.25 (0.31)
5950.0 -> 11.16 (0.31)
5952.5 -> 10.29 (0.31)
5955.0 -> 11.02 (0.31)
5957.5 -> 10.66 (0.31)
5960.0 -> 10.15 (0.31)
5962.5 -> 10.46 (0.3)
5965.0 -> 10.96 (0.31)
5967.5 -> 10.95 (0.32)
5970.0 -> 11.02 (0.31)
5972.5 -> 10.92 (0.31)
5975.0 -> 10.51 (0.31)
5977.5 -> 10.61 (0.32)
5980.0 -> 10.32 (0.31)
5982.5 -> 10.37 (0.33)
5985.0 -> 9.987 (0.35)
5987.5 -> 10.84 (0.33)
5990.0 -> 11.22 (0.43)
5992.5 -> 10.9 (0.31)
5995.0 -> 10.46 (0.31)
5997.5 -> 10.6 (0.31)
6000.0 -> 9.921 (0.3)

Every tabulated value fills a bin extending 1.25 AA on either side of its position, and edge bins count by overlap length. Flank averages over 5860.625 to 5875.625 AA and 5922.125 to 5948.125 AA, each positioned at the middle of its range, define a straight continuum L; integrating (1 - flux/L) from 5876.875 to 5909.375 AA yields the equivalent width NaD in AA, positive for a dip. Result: 2.4 AA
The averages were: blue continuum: 10.6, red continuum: 10.5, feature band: 9.79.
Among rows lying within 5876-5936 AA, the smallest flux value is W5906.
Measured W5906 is 8.407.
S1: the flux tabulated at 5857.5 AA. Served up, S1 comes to 10.62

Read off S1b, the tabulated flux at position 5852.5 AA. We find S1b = 10.8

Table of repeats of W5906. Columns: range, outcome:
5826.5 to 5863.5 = 10.26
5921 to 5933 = 9.963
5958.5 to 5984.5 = 10.15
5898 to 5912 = 9.533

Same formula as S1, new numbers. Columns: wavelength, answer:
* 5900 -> 9.533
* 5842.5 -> 11.56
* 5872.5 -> 10.64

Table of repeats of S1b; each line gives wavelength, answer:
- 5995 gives 10.46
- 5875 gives 10.4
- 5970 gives 11.02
